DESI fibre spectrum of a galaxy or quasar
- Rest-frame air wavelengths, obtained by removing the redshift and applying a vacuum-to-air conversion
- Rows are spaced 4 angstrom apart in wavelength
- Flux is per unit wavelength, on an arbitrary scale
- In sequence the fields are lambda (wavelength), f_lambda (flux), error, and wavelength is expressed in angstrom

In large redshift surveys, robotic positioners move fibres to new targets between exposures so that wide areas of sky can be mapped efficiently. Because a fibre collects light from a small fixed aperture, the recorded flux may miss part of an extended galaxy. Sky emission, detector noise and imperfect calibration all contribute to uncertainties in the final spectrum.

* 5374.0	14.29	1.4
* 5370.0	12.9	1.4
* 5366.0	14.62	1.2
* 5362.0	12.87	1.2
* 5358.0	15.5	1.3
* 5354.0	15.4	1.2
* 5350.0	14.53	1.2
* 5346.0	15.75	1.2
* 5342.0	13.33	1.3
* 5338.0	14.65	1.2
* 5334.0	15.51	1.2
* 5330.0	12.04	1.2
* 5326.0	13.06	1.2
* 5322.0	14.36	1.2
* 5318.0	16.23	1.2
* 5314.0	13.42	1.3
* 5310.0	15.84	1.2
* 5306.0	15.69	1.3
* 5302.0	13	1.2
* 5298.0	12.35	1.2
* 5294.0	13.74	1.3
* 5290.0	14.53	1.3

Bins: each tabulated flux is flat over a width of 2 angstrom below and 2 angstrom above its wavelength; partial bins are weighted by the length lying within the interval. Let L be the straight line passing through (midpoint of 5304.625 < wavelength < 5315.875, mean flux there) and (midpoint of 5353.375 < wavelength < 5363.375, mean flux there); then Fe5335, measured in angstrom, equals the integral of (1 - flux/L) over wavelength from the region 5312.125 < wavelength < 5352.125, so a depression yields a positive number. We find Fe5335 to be 1.3 angstrom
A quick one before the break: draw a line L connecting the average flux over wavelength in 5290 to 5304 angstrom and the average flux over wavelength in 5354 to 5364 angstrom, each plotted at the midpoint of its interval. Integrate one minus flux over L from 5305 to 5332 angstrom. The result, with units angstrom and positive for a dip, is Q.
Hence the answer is -1.4 angstrom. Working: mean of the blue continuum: 13.2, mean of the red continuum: 14.4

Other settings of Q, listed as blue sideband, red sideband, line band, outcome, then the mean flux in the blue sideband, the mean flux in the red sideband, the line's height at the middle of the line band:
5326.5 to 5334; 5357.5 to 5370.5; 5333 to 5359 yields -2.7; 13.2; 13.9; 13.5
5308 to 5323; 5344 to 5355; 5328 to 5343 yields 1.2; 15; 15.2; 15.1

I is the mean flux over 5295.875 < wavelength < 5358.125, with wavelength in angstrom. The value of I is 14.4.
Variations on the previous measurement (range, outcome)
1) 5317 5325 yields 14.9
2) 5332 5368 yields 14.7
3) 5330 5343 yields 14.2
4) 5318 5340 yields 14.1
